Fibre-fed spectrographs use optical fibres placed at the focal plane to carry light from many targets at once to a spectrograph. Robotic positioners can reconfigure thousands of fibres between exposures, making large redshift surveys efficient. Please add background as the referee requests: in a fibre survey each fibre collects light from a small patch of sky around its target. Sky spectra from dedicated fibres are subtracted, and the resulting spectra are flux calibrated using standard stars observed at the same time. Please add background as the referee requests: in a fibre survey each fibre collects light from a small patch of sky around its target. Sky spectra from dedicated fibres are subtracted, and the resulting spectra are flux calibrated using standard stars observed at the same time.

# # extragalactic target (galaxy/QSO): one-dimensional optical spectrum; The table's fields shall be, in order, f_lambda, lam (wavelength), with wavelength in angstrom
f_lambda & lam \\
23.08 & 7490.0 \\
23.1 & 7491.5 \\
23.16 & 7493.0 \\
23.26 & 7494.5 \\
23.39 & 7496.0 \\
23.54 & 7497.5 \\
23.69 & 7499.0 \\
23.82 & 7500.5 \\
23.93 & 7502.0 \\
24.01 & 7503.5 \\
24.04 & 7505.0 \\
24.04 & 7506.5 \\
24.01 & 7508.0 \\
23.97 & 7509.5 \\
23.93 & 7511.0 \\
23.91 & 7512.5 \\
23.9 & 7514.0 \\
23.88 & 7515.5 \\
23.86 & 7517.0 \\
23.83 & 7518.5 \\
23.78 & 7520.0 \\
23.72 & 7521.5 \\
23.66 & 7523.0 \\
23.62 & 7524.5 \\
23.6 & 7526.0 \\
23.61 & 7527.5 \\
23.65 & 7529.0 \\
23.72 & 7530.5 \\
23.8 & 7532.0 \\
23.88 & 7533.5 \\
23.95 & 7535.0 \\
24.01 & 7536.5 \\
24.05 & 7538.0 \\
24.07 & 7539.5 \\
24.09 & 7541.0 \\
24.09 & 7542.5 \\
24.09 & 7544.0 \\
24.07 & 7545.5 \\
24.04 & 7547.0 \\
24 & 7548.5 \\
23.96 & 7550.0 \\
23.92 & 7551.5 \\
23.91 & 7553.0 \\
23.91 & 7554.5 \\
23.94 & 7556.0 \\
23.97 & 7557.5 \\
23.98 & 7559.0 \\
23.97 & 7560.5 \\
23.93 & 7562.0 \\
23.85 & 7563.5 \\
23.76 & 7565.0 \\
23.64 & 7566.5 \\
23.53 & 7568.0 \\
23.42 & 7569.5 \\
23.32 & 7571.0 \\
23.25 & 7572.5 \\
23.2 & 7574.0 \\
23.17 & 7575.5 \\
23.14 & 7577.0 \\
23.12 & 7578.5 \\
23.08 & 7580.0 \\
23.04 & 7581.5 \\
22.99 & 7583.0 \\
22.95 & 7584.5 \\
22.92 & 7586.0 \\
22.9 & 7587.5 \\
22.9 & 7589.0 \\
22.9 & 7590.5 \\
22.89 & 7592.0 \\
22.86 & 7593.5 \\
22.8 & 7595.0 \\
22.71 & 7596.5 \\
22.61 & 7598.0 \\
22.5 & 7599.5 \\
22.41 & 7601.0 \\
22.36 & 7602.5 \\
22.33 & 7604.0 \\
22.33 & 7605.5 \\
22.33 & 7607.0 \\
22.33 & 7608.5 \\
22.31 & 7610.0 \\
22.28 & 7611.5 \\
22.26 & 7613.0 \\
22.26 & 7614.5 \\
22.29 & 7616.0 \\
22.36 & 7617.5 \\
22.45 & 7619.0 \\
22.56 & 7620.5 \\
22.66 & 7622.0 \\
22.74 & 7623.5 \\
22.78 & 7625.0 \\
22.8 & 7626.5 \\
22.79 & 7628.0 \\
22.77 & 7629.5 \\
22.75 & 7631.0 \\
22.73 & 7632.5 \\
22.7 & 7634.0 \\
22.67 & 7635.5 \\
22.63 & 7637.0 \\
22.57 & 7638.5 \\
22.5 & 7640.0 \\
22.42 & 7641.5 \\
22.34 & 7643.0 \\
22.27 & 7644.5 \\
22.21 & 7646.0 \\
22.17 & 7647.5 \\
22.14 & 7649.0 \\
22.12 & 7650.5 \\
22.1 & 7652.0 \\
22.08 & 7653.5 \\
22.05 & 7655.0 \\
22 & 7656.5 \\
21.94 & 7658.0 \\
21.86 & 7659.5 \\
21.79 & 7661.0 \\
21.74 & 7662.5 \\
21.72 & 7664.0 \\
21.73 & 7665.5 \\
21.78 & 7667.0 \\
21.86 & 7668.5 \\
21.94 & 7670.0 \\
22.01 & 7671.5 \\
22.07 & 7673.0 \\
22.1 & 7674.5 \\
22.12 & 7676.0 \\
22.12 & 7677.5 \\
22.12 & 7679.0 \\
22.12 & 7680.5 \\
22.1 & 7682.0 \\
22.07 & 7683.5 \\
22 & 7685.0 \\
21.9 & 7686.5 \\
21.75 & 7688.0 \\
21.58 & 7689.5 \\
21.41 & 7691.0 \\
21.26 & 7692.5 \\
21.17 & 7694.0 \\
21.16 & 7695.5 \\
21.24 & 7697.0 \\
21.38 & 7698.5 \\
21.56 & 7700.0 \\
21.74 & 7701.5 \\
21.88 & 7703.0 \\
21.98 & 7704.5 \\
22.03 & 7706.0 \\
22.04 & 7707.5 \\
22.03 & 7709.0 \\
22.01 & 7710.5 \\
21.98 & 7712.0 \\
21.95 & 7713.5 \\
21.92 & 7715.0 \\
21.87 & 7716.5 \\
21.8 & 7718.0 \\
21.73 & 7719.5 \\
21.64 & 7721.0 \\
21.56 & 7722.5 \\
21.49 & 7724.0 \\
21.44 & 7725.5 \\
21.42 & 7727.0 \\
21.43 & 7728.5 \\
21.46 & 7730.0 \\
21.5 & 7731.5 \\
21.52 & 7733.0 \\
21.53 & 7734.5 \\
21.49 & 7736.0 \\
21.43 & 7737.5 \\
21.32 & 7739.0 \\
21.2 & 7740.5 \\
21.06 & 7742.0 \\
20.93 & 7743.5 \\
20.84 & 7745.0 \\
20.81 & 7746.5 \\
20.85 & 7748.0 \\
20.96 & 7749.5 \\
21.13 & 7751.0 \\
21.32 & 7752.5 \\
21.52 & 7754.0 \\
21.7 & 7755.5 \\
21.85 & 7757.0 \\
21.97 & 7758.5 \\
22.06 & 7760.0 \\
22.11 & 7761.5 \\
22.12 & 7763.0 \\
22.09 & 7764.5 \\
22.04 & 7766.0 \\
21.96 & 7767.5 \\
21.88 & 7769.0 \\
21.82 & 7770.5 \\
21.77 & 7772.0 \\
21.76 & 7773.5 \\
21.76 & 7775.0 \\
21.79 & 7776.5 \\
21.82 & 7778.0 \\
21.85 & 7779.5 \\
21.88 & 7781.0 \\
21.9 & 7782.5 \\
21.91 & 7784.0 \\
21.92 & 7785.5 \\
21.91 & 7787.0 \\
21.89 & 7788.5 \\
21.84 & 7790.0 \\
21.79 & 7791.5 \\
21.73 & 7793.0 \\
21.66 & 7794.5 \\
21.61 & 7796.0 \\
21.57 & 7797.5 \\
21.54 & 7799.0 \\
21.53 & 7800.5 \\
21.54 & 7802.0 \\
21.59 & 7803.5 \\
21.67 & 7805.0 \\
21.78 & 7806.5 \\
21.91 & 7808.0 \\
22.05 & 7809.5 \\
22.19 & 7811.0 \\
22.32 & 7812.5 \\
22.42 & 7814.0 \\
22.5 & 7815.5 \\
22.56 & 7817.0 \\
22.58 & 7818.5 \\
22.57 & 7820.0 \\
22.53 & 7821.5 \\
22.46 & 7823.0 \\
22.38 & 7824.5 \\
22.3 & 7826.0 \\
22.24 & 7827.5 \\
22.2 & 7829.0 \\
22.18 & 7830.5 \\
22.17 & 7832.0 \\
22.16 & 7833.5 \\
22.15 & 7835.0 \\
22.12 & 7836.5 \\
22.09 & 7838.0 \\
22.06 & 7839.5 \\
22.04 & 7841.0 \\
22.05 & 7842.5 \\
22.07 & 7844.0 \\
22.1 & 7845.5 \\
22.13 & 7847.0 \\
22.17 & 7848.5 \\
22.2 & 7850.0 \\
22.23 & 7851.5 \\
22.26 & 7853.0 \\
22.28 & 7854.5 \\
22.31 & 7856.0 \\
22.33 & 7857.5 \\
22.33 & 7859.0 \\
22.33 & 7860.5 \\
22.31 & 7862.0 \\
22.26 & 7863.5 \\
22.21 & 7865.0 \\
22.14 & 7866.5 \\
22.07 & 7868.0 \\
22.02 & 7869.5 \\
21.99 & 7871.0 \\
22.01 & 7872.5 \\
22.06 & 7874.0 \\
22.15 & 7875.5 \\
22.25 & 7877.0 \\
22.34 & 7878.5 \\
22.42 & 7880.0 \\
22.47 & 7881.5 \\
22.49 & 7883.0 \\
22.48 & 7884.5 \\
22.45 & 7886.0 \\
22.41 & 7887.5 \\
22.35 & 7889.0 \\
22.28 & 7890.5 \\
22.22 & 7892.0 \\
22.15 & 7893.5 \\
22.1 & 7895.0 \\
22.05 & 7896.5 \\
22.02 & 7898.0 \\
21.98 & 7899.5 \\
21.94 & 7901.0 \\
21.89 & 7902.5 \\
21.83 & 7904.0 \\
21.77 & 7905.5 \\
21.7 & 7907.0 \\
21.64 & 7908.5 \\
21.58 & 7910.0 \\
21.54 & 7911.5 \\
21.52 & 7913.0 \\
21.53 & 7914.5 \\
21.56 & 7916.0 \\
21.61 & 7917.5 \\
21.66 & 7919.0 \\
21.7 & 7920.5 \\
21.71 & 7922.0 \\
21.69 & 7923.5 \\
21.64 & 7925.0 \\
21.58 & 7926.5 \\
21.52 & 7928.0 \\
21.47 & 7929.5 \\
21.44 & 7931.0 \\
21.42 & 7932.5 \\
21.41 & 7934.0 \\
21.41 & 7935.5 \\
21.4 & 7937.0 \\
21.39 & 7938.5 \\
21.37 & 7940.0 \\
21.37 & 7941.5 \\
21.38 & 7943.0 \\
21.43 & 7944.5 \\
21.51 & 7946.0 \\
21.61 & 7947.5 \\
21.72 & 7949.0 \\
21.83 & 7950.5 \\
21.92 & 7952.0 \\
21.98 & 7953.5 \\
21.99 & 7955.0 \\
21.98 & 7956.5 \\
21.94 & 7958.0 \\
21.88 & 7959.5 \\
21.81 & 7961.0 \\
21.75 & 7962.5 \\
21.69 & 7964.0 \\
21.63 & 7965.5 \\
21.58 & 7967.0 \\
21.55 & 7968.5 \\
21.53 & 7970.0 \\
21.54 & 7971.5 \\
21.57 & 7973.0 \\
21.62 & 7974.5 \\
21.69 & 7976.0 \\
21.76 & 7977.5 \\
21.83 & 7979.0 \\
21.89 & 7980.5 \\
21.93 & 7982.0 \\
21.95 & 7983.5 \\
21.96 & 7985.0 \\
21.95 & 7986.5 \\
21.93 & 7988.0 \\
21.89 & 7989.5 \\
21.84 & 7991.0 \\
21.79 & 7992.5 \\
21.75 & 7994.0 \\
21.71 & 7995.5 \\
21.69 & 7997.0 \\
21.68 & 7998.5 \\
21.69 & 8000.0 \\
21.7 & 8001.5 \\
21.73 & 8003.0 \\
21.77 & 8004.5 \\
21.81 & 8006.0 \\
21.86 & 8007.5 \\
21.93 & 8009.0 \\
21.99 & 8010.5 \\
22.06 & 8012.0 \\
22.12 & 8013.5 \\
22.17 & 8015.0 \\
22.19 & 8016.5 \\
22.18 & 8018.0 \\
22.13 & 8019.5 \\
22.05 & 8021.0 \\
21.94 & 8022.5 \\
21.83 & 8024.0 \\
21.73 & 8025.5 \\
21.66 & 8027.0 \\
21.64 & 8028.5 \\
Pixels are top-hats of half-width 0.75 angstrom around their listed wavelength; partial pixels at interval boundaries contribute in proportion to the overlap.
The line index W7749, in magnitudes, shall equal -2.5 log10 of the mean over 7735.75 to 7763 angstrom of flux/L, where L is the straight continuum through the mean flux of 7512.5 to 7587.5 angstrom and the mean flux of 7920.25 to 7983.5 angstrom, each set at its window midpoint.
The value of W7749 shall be 0.06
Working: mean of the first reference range 23.7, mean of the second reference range 21.6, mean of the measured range 21.4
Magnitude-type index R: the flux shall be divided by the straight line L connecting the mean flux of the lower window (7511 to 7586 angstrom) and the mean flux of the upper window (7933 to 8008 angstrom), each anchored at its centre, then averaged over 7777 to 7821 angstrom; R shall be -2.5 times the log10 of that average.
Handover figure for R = 0.03 mag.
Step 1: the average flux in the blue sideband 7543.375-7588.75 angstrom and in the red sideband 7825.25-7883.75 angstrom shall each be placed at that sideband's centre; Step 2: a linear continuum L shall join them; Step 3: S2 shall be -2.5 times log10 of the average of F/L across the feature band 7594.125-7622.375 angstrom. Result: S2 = 0.04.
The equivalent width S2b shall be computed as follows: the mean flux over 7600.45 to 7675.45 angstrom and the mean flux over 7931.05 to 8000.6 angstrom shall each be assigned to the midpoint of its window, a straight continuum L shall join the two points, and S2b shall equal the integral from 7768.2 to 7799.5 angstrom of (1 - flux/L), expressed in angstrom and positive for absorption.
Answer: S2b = 0.3 angstrom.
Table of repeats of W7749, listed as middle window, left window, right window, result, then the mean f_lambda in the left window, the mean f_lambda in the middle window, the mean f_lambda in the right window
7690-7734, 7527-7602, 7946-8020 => 0.06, 23.5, 21.6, 21.8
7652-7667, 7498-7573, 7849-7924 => 0.06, 23.9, 21.9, 22.1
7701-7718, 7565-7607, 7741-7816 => 0.01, 22.9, 21.9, 21.7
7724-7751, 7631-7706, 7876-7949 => 0.03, 22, 21.2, 21.8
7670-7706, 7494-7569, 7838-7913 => 0.06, 23.9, 21.8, 22.1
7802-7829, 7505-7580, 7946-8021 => 0.02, 23.8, 22.2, 21.8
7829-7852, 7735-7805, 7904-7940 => -0.03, 21.6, 22.1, 21.6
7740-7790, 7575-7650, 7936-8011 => 0.03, 22.6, 21.7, 21.7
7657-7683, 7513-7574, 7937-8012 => 0.06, 23.8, 21.9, 21.7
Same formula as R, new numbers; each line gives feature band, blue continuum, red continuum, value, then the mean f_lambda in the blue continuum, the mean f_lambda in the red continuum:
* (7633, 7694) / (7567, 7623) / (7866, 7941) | 0.03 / 22.8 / 21.9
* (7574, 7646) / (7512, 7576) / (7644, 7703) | 0.01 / 23.8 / 21.9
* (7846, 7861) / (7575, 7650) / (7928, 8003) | -0.01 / 22.6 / 21.7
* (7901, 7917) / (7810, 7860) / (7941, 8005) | 0.02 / 22.3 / 21.7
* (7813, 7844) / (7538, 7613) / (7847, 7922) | 0.00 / 23.3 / 22.1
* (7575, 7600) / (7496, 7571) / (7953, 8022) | 0.03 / 23.9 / 21.8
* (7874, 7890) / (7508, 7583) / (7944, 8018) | -0.01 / 23.7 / 21.8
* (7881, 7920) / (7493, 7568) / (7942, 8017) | 0.01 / 23.9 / 21.8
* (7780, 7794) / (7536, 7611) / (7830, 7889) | 0.03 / 23.3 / 22.2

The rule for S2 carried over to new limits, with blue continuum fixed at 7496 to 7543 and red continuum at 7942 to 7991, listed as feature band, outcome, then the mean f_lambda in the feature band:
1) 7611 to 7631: 0.04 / 22.5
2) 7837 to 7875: 0.01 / 22.2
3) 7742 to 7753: 0.09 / 21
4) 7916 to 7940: 0.02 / 21.5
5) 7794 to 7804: 0.05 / 21.6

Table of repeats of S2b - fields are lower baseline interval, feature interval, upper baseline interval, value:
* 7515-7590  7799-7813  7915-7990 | 0.4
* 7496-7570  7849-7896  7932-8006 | -0.2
